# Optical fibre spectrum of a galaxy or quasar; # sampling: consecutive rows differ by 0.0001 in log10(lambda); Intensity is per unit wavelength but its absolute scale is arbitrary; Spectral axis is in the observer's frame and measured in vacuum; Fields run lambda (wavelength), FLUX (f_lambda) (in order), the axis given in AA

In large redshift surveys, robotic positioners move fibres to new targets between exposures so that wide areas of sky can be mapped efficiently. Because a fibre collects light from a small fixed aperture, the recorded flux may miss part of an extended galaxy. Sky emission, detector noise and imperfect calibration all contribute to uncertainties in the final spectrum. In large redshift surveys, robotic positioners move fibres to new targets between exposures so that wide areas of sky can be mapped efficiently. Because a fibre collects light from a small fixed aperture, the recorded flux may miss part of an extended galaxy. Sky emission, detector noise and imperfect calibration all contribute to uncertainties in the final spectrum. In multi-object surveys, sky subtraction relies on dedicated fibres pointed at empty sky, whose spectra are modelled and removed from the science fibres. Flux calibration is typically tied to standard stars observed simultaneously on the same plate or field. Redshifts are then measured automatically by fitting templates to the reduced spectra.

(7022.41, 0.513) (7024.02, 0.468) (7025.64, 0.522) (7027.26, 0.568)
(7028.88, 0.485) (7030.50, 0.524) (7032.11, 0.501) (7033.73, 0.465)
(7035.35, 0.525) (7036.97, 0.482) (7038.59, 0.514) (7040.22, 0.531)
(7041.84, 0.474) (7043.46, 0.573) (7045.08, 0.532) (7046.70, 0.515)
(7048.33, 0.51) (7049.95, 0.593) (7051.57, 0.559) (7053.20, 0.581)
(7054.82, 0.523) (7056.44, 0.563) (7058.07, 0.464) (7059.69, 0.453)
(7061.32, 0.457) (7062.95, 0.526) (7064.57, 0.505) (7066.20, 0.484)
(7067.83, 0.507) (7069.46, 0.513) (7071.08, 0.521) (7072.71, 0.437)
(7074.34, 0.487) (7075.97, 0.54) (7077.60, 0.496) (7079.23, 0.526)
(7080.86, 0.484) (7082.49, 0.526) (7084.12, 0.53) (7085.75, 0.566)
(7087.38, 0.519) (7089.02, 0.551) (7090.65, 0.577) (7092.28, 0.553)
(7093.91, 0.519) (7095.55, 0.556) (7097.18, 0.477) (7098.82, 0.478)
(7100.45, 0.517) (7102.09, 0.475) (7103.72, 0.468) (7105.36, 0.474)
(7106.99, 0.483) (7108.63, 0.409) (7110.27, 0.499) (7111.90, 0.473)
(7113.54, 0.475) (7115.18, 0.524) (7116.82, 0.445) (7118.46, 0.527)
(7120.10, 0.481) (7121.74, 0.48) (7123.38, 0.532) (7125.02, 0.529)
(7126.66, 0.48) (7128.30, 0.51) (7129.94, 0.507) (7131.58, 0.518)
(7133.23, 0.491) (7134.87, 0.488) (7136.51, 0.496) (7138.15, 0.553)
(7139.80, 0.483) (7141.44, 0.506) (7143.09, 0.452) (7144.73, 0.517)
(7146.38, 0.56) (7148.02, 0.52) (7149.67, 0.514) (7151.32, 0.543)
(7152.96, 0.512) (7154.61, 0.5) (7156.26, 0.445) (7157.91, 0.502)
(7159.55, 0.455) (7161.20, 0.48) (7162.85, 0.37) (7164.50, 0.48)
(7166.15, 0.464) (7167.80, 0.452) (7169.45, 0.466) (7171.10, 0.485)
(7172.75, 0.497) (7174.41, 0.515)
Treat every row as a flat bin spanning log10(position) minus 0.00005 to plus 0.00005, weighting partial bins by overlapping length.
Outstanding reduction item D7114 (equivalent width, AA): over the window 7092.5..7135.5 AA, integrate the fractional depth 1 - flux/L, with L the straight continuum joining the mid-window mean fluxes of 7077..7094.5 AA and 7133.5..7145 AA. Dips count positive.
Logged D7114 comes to 1.71 AA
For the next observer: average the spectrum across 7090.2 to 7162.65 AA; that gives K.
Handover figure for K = 0.498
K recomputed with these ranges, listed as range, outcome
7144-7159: 0.512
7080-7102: 0.525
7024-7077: 0.513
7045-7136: 0.507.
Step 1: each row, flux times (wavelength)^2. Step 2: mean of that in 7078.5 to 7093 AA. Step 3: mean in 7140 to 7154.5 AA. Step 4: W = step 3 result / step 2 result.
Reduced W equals 0.97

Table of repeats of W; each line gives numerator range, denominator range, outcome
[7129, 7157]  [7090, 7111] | 1.03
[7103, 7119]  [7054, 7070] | 0.97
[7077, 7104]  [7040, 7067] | 1.01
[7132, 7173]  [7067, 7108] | 0.98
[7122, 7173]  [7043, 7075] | 0.98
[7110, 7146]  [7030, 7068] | 0.99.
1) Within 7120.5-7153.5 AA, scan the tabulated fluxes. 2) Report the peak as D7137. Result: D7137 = 0.56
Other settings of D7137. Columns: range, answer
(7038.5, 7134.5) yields 0.593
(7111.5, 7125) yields 0.532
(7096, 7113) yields 0.517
